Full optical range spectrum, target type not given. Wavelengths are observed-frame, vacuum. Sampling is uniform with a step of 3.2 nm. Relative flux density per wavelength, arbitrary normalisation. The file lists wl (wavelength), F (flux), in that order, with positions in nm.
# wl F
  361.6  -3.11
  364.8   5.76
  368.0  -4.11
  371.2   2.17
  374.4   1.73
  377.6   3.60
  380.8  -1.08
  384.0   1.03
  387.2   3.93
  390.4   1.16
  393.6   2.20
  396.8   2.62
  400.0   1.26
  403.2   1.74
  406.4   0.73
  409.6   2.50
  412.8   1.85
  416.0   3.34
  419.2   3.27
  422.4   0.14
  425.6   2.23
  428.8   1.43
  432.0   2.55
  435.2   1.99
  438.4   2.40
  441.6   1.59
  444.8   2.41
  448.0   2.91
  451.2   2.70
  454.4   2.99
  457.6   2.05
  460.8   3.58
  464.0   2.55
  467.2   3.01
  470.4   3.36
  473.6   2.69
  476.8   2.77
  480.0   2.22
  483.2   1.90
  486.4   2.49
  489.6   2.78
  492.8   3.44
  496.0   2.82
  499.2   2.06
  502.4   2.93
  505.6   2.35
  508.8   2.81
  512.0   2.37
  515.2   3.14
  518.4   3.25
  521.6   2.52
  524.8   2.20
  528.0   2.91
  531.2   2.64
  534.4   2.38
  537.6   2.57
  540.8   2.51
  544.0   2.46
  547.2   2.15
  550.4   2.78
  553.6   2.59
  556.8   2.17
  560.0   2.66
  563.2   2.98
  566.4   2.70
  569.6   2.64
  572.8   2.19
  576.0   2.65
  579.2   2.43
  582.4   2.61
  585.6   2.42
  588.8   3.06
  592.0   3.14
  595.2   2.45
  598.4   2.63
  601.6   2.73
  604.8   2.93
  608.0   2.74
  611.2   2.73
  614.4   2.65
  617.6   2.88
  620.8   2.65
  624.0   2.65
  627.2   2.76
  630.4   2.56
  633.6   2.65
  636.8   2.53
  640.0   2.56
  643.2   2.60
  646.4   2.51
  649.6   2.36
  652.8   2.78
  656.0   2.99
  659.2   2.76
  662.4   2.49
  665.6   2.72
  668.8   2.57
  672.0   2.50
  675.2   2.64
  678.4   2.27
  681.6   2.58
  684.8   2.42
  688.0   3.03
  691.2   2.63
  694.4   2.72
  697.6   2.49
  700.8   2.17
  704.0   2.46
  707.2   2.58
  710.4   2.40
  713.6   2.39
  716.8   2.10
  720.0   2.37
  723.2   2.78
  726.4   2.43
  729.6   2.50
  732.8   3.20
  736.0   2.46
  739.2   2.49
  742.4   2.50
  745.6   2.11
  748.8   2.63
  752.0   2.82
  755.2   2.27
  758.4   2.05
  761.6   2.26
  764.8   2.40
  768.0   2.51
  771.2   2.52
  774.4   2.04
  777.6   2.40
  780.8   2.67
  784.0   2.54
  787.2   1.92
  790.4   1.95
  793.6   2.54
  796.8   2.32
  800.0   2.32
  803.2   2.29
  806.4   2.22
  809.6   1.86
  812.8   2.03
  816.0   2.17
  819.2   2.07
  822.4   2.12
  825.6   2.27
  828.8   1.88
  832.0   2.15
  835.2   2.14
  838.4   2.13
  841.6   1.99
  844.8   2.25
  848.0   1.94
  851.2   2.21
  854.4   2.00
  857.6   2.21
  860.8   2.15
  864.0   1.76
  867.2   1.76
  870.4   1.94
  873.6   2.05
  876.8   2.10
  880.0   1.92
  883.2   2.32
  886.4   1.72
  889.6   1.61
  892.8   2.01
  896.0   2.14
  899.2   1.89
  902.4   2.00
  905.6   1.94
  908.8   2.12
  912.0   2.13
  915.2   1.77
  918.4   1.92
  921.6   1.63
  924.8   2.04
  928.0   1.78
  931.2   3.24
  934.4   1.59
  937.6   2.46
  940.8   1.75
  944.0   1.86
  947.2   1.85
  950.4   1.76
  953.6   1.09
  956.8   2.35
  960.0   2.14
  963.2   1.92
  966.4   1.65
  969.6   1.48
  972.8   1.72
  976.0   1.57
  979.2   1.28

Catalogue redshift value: 0.12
